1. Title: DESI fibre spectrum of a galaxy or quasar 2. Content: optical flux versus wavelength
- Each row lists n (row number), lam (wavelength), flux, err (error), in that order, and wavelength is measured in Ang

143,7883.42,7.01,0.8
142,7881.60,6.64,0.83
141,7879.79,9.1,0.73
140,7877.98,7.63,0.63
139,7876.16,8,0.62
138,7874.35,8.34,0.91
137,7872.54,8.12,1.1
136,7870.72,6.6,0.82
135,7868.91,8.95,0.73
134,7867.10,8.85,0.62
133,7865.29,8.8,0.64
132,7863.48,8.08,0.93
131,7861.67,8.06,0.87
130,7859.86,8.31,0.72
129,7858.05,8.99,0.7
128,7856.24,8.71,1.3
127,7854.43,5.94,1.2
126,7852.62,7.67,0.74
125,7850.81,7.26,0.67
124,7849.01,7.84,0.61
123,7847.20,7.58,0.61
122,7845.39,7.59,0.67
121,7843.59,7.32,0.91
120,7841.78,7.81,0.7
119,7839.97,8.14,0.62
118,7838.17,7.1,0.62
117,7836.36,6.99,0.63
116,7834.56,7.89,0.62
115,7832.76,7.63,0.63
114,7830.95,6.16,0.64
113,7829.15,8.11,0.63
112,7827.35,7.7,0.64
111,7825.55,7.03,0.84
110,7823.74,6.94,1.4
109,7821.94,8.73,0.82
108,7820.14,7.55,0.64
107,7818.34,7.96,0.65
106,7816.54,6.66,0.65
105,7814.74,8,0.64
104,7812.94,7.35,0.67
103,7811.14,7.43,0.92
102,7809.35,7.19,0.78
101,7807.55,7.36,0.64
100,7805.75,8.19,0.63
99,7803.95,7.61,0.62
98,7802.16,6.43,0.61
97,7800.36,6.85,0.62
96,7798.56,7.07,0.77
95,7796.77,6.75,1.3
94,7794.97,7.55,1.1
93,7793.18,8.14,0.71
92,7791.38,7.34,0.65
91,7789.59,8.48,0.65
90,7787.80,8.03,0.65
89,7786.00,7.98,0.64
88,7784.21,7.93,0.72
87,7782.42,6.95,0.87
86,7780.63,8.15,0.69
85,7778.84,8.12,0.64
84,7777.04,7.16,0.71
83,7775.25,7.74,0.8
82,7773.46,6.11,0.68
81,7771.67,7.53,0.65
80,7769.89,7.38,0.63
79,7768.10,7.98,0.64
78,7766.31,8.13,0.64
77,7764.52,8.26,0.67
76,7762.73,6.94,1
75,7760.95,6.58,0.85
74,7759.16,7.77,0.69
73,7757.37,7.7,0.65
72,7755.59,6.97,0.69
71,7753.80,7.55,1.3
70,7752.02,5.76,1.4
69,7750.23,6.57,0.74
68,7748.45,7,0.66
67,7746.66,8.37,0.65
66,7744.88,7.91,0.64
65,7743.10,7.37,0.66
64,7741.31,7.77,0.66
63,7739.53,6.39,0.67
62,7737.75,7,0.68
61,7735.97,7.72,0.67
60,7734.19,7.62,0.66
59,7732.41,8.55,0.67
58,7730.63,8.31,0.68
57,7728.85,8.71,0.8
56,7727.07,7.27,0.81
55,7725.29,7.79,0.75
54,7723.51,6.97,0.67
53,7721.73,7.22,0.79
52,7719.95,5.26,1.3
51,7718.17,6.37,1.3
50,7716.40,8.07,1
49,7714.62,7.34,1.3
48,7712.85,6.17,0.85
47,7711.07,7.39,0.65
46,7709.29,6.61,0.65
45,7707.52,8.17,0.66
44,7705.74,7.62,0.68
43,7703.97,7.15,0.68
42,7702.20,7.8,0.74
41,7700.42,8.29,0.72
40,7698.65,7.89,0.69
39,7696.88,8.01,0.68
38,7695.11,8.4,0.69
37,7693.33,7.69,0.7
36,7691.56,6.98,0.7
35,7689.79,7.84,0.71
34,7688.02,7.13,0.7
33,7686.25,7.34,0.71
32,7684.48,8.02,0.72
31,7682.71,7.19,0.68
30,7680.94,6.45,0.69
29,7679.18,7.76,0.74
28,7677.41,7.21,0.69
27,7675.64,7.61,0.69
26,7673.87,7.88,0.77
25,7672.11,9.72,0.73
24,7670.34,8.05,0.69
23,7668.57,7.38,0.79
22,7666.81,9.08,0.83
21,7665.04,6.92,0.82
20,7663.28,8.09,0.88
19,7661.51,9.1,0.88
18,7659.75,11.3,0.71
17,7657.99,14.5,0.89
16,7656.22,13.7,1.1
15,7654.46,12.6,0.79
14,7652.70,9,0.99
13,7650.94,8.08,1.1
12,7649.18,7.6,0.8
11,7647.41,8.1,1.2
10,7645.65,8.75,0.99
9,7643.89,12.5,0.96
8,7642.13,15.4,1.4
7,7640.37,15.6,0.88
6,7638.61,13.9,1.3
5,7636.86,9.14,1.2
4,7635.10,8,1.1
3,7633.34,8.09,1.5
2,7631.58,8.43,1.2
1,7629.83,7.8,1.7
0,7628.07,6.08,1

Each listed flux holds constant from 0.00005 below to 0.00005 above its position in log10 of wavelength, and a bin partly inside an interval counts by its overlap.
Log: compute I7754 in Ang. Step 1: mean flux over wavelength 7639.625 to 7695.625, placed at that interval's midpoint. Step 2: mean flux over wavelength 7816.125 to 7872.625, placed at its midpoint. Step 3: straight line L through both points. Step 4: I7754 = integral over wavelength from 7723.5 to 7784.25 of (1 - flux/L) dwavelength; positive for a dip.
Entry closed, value 6.9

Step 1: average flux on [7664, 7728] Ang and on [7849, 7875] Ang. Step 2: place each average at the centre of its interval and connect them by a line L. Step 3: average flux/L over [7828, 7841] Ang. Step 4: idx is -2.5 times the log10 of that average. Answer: 0.07 mag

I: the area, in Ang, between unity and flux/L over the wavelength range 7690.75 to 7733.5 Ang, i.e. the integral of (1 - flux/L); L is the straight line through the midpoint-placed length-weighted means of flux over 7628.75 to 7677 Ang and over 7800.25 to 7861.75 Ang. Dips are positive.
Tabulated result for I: 7.36 Ang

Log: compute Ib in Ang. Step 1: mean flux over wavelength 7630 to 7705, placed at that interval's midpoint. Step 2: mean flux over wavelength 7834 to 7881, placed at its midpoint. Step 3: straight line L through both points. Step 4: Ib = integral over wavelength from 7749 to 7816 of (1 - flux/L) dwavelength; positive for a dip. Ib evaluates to 7.3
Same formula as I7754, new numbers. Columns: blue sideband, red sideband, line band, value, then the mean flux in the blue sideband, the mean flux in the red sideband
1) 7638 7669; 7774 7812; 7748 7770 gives 2.7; 10.7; 7.53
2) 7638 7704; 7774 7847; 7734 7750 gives 1.7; 9.11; 7.52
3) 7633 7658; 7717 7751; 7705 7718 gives 1.6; 10.9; 7.39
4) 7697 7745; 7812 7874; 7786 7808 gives 0.3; 7.44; 7.72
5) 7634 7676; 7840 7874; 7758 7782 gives 3.6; 10.1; 7.93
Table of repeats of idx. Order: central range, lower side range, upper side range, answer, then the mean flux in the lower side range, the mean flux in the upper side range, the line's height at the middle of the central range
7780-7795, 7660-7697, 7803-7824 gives -0.03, 7.86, 7.6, 7.65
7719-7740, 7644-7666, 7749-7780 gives 0.10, 9.9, 7.31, 8.14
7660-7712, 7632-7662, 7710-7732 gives 0.15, 10.9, 7.26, 8.98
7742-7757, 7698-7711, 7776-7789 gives 0.07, 7.63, 7.77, 7.71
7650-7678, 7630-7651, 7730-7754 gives 0.03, 10.3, 7.41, 9.63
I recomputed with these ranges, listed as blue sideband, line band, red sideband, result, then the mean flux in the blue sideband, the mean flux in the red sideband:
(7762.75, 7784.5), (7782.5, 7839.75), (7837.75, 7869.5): 1.96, 7.58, 7.95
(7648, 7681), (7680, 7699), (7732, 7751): 2.30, 9.11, 7.46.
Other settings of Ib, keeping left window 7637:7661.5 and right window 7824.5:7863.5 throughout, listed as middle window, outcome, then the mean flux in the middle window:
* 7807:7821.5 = 1.3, 7.48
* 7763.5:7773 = 1.4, 7.77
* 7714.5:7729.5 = 4.2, 7.19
